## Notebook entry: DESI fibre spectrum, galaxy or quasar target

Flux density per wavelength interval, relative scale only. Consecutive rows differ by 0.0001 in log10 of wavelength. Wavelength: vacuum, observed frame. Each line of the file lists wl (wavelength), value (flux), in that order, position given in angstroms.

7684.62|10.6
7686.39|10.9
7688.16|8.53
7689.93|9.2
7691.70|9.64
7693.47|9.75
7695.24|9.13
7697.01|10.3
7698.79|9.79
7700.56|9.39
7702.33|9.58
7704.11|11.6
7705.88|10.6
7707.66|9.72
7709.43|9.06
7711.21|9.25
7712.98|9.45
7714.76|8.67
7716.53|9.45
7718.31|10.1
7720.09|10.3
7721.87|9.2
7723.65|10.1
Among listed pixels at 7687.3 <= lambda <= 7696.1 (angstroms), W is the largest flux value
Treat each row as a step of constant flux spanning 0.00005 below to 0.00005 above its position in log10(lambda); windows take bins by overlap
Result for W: 9.75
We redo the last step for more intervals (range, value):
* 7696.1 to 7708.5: 11.6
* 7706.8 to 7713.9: 9.72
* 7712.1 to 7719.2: 10.1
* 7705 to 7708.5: 10.6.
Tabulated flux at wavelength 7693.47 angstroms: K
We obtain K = 9.75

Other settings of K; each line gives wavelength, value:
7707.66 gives 9.72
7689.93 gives 9.2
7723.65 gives 10.1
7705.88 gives 10.6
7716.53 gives 9.45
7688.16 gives 8.53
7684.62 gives 10.6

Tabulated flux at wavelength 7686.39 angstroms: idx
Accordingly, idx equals 10.9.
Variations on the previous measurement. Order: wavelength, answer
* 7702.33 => 9.58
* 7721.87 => 9.2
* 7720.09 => 10.3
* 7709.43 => 9.06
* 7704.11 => 11.6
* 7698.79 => 9.79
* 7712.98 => 9.45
